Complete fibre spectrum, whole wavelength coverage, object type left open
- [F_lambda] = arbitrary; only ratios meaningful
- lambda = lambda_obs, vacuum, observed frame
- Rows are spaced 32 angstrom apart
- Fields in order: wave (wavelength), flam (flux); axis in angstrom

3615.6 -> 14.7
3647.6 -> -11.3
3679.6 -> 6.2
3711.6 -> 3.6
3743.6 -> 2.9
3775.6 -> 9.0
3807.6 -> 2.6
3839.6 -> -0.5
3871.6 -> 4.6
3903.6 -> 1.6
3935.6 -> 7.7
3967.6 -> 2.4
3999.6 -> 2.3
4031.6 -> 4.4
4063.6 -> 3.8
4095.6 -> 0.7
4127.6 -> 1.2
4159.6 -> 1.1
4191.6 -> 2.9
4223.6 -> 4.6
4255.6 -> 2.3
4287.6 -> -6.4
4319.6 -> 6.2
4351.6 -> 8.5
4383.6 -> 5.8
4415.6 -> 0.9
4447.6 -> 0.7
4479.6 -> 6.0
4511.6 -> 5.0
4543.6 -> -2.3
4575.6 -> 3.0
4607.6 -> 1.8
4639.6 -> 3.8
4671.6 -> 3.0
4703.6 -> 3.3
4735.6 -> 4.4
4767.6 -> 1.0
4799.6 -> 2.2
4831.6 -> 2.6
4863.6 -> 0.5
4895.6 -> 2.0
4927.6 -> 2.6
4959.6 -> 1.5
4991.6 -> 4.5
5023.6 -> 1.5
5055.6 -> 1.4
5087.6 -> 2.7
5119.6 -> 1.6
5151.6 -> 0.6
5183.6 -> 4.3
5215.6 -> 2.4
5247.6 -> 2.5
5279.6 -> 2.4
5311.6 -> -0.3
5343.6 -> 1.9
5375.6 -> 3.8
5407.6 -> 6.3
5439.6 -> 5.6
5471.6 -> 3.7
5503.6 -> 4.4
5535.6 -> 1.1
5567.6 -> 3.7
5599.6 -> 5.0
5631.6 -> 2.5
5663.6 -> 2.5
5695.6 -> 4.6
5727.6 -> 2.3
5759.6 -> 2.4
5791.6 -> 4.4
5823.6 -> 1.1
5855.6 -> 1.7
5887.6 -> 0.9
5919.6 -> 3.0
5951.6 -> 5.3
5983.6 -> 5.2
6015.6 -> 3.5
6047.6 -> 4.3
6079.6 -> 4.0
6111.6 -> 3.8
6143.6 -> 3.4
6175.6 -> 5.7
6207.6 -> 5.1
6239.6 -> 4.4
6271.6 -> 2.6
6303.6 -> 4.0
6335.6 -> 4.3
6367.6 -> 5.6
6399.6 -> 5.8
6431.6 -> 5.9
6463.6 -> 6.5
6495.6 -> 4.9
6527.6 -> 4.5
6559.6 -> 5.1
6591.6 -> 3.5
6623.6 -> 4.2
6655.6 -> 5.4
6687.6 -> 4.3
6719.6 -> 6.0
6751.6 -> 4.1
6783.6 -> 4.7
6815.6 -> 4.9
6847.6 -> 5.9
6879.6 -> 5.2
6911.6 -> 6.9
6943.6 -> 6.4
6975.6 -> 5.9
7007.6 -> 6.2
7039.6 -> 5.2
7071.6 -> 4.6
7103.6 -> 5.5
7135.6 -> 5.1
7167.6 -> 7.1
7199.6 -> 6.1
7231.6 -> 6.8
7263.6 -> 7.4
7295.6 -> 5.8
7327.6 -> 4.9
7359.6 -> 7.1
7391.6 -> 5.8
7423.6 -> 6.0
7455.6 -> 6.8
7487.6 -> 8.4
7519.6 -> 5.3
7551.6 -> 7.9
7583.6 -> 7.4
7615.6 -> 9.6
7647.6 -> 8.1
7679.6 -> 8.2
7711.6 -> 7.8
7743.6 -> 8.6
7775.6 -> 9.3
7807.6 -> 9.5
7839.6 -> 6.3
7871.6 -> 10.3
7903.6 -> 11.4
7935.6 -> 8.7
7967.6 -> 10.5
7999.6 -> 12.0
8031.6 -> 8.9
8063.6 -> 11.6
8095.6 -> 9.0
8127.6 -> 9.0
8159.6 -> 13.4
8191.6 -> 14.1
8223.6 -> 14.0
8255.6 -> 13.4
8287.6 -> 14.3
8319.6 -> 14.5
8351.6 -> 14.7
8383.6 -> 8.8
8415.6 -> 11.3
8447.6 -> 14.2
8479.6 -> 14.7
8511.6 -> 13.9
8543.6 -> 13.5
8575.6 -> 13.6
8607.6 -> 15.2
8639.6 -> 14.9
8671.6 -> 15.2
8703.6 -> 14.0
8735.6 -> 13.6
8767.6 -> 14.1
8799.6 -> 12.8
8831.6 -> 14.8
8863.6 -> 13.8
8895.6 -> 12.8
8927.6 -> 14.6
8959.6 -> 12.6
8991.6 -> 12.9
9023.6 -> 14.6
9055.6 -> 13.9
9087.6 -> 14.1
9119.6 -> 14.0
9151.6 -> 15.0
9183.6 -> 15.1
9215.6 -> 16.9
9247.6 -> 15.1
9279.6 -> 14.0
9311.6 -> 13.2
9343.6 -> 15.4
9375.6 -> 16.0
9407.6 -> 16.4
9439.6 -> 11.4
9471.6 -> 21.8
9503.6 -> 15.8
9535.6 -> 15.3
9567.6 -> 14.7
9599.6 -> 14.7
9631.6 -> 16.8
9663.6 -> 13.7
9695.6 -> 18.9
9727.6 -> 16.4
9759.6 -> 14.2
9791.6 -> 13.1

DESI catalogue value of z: 1.043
